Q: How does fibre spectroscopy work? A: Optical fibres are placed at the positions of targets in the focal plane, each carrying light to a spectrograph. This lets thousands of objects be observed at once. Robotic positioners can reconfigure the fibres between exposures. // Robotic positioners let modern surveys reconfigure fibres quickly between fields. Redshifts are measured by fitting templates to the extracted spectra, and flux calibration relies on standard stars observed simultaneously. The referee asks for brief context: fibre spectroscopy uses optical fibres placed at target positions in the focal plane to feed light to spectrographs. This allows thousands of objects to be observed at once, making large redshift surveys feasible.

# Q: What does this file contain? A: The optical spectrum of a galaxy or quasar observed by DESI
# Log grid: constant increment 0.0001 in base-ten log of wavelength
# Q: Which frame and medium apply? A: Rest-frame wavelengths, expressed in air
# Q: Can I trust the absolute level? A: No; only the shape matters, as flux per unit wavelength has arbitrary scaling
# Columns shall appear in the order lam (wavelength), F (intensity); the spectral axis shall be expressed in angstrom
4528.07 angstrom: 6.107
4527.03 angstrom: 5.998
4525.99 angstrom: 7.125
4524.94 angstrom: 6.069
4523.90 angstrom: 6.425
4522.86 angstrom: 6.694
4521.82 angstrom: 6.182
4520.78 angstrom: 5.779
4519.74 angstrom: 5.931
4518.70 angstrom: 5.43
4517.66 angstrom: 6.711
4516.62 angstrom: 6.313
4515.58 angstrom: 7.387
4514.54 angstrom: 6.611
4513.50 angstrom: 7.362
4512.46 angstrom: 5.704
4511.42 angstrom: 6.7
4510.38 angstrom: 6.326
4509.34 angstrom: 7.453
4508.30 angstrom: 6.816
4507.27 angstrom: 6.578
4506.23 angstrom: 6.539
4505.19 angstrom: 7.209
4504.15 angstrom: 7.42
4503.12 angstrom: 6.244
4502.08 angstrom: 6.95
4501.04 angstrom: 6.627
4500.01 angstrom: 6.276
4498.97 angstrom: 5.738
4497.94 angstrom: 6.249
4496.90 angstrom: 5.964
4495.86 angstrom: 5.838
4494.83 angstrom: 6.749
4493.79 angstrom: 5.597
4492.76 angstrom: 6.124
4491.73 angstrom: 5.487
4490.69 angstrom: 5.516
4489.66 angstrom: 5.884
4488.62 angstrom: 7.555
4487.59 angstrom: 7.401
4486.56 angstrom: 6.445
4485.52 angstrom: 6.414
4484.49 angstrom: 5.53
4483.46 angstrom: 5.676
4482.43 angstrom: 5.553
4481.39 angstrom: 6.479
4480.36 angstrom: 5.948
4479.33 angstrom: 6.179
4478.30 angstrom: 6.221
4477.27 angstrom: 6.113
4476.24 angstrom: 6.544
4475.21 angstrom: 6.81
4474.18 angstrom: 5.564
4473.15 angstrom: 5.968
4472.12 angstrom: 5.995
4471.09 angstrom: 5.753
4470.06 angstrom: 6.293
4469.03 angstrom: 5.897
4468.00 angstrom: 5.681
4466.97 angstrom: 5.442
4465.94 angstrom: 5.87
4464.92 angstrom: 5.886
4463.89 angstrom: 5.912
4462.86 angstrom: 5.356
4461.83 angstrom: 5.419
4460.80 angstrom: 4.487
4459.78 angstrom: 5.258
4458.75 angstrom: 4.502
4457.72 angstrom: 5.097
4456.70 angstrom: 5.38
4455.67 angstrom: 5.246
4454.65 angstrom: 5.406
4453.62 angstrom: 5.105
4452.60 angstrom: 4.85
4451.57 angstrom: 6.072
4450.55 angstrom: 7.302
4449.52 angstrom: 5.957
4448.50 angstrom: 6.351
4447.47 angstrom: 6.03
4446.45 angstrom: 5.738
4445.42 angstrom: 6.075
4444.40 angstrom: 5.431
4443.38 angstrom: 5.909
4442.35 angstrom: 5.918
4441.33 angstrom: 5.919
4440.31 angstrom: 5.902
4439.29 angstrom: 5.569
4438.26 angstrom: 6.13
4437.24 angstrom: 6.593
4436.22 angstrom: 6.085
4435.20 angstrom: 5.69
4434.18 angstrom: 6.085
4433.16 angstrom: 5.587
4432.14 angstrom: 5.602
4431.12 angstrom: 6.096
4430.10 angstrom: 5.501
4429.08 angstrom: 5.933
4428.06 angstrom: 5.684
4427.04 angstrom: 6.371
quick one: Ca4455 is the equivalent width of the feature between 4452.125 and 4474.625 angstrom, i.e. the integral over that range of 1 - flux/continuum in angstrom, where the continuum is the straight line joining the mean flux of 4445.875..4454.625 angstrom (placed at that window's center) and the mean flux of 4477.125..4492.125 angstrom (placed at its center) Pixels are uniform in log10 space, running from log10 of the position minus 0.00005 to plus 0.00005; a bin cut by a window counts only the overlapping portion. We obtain 2.0 angstrom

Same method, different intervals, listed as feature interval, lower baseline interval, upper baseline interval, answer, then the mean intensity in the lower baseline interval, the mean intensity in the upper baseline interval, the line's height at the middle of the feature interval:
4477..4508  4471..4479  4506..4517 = 0.6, 6.14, 6.72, 6.42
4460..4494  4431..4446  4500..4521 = 1.7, 5.9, 6.61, 6.28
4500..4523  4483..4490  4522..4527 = -0.4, 6.43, 6.49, 6.47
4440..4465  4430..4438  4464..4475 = 1.2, 5.94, 5.87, 5.9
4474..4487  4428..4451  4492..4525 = 0.2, 5.96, 6.44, 6.24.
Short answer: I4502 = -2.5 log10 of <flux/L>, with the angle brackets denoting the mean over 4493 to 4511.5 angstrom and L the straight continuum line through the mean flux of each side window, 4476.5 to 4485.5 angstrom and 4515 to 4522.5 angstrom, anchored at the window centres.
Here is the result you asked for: -0.06 mag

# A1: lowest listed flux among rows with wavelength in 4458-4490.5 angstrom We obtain 4.487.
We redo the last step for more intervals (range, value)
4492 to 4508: 5.597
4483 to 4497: 5.487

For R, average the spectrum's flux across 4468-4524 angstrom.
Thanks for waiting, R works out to 6.31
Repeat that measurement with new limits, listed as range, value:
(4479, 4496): 6.15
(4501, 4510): 6.87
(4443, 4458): 5.74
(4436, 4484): 5.8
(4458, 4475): 5.59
